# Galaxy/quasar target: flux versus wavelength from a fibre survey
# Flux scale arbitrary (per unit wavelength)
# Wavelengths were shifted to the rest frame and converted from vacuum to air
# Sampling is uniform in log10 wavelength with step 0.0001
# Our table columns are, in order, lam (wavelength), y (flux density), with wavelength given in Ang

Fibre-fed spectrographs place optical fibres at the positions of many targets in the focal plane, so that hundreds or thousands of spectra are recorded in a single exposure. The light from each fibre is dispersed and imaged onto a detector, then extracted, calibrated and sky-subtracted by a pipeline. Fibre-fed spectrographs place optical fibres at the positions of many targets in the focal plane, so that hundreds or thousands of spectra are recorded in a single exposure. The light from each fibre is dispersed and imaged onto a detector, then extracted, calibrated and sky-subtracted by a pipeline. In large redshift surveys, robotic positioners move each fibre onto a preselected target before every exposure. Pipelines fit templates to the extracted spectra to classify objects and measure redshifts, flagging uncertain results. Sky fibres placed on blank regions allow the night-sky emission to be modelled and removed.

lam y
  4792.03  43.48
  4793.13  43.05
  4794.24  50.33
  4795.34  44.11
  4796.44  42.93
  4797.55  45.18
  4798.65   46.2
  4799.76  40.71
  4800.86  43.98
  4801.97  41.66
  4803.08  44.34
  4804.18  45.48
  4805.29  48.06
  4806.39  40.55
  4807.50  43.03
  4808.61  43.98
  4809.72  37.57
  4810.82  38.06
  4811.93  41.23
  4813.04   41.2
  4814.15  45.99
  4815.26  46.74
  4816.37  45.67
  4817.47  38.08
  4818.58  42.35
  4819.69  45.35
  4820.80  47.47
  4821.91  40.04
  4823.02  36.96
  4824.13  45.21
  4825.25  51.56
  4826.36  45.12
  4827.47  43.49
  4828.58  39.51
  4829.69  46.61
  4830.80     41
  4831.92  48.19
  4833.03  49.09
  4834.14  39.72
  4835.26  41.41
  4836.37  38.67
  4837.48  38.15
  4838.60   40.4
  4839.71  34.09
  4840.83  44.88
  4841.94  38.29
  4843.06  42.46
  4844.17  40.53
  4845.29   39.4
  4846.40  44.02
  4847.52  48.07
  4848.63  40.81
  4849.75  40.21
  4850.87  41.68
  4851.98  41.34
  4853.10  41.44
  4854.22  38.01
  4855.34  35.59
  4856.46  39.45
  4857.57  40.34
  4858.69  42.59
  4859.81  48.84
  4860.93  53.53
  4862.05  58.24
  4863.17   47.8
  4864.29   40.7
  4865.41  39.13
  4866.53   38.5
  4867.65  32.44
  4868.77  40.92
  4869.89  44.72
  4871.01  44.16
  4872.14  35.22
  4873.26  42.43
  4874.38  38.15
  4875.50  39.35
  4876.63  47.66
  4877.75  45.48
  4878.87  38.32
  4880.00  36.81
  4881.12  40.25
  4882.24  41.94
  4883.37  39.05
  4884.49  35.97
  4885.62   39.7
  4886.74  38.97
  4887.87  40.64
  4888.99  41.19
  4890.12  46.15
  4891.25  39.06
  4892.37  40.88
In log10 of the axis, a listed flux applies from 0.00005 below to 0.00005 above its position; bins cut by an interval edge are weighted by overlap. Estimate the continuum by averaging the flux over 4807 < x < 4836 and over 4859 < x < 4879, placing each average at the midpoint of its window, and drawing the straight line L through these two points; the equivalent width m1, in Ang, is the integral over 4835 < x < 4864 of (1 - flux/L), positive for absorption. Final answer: 0.6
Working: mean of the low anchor 43.2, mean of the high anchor 43.2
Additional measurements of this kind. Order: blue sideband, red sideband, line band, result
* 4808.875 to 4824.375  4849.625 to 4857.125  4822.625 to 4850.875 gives -1.0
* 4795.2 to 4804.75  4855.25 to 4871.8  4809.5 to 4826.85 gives 0.2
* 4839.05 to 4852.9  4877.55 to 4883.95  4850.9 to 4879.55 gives -1.1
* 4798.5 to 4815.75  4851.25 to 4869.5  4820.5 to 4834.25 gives -0.5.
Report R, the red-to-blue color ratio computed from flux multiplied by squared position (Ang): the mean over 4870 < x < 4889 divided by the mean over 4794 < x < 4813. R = 1.0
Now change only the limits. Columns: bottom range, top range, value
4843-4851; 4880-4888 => 0.95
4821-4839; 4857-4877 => 1.02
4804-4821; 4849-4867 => 1.02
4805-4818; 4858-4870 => 1.07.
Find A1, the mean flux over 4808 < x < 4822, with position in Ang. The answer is 42.7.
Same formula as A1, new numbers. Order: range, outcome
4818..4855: 42.2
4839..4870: 42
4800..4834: 43.5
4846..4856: 41.2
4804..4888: 42.1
